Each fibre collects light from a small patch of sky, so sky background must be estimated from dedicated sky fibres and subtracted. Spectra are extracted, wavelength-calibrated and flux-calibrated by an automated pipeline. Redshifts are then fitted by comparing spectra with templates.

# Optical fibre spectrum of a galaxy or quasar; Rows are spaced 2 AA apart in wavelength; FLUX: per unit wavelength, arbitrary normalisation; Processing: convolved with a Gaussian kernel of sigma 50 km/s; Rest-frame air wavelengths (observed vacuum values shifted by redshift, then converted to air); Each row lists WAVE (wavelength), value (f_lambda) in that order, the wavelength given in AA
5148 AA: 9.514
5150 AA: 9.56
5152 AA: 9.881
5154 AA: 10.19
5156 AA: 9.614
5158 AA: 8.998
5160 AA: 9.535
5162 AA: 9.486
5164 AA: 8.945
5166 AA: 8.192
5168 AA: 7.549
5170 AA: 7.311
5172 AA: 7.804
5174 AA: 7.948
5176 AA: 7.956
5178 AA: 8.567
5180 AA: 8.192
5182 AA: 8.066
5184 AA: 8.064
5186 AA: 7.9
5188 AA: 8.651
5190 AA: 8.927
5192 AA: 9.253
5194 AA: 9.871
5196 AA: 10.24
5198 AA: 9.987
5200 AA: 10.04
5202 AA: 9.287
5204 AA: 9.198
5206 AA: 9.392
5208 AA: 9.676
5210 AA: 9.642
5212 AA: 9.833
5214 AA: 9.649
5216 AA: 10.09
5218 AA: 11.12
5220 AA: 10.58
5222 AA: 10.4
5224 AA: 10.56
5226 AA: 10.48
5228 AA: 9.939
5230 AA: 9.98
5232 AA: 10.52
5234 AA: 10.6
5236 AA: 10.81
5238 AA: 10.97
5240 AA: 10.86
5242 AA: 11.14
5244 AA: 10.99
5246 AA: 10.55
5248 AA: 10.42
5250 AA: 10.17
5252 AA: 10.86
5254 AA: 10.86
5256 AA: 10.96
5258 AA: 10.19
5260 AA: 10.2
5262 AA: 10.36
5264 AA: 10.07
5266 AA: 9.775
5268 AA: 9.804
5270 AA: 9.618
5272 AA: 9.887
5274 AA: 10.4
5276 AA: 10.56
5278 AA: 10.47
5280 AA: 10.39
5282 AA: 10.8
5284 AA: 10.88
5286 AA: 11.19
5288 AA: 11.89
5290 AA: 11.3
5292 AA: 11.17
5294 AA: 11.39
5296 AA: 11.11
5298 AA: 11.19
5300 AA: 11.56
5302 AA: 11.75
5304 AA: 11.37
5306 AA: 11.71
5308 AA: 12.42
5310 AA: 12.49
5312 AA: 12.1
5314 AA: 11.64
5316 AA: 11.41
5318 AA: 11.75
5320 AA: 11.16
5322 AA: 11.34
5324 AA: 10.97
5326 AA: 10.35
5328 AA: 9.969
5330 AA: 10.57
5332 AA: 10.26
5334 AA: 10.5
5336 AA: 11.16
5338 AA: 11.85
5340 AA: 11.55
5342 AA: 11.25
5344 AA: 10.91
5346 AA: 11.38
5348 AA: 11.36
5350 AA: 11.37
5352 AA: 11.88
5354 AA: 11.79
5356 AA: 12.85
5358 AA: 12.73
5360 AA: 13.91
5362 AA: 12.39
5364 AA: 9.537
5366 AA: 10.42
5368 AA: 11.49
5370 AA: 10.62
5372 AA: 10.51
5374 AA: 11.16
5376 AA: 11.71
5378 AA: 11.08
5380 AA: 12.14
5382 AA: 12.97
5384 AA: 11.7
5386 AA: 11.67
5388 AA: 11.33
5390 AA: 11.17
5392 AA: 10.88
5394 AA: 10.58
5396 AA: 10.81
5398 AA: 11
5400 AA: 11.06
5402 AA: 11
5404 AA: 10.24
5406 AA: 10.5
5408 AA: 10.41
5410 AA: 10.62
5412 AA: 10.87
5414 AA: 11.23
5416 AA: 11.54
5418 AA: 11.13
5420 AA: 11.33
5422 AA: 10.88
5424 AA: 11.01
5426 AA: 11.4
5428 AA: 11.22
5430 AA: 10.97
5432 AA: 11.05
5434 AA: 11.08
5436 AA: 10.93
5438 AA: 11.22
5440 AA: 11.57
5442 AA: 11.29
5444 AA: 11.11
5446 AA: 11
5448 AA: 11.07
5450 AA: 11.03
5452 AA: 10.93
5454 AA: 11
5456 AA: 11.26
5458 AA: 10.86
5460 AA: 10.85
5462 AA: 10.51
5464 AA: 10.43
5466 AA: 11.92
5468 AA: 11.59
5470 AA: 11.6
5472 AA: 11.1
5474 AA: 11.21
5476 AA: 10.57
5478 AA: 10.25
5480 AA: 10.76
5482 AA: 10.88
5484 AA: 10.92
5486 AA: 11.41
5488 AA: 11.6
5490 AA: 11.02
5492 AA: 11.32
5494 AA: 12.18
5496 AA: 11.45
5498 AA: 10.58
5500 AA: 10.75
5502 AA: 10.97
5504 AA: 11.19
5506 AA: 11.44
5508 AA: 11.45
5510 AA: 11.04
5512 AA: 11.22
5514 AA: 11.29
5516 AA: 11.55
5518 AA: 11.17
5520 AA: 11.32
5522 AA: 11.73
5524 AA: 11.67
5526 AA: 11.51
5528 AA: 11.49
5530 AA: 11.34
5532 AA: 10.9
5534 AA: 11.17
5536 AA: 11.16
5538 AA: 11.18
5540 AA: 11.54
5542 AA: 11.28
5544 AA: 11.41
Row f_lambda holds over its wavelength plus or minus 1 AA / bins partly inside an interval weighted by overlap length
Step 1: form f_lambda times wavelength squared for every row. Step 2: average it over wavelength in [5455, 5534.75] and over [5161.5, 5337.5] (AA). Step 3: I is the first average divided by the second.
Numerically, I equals 1.20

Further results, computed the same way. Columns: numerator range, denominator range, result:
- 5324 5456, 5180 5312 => 1.14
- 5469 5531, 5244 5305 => 1.14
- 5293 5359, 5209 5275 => 1.14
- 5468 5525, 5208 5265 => 1.18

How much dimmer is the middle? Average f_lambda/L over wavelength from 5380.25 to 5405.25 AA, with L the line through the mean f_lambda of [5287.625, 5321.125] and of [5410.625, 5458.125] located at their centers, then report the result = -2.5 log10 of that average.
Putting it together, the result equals 0.01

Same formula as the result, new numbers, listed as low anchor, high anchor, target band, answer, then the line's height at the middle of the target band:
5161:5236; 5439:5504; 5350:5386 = -0.12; 10.4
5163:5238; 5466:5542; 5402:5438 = -0.03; 10.7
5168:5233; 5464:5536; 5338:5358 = -0.14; 10.3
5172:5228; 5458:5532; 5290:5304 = -0.14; 9.97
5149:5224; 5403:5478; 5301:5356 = -0.12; 10.2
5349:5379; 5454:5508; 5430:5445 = 0.01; 11.3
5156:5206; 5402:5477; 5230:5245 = -0.16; 9.27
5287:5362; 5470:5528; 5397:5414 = 0.06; 11.4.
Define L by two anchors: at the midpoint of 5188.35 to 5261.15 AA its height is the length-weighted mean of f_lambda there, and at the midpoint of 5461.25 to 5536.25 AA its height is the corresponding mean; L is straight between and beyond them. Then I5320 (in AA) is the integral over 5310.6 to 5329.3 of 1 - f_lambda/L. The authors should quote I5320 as -1.1 AA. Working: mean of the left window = 10.2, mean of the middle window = 11.2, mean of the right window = 11.2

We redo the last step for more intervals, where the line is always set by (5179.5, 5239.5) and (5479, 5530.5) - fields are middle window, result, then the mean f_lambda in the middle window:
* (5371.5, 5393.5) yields -1.73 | 11.5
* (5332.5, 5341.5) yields -0.69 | 11.2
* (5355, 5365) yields -1.67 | 12.3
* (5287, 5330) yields -4.81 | 11.4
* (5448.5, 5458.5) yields -0.01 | 11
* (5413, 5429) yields -0.55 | 11.2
